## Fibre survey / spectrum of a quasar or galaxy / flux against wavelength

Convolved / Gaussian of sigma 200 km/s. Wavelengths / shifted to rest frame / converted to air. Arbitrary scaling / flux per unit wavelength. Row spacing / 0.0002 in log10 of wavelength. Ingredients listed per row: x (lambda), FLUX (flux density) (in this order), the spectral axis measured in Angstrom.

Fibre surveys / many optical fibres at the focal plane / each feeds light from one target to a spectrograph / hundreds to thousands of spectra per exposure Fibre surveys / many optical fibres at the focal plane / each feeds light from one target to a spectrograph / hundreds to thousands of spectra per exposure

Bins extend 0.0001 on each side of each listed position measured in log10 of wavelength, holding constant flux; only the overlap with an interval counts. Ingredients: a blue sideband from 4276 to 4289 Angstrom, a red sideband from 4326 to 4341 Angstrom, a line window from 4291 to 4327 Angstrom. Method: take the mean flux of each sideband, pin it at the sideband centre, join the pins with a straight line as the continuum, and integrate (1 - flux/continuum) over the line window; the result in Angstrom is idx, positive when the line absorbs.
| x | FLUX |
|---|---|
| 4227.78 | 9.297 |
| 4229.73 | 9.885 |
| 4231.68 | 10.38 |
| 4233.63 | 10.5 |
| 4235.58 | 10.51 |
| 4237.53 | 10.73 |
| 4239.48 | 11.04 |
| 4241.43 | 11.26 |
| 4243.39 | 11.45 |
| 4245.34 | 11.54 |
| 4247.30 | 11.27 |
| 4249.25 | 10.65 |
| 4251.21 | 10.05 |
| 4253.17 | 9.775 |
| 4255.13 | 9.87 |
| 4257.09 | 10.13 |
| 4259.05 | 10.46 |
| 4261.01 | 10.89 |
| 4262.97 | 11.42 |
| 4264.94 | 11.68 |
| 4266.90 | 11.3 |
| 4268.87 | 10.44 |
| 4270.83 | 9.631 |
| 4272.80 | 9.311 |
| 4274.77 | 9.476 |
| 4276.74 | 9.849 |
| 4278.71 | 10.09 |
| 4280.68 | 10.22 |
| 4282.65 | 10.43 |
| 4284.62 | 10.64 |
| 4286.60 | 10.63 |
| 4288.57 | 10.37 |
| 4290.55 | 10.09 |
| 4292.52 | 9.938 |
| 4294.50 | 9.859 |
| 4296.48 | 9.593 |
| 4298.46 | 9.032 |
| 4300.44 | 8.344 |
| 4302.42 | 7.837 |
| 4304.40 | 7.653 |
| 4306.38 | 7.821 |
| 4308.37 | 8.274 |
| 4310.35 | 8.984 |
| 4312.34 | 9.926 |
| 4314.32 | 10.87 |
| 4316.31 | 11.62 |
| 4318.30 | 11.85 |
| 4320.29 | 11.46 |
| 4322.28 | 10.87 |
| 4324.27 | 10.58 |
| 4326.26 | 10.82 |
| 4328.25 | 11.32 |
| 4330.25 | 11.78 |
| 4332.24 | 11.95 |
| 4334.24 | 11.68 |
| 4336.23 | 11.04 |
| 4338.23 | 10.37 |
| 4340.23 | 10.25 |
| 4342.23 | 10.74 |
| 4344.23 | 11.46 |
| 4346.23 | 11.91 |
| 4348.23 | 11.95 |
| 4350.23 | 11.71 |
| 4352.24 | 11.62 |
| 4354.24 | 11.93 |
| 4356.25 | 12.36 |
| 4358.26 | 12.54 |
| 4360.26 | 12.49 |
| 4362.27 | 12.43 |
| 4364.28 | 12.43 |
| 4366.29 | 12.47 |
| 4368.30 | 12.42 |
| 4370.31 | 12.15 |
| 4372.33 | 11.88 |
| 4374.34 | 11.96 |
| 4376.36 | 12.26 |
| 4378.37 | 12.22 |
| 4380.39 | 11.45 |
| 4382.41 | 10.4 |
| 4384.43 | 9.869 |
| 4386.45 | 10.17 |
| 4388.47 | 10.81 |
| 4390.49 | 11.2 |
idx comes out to 3.5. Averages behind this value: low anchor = 10.3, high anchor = 11.2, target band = 9.74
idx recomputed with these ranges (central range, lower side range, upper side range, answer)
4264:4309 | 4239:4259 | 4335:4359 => 5.3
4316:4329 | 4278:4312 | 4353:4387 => -1.1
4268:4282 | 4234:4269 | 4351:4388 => 1.4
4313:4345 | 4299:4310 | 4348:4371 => -4.1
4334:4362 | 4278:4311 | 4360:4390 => -1.8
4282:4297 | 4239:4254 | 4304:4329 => 0.4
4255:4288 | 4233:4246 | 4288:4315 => -1.1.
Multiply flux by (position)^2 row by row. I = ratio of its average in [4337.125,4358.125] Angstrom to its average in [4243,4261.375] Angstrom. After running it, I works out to 1.13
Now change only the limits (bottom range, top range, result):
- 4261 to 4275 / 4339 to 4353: 1.12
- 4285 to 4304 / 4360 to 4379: 1.34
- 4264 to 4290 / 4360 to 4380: 1.24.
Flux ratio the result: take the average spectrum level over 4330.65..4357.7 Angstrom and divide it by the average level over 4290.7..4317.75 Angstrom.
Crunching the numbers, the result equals 1.24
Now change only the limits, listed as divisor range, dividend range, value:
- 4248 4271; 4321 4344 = 1.05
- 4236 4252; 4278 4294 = 0.94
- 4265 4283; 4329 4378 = 1.16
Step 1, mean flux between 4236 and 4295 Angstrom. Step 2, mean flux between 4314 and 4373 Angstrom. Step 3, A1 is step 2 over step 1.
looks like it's 1.1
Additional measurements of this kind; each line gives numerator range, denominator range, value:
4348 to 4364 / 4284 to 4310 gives 1.32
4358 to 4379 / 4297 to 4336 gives 1.21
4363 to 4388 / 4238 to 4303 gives 1.13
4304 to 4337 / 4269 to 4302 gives 1.07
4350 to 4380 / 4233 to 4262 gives 1.14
